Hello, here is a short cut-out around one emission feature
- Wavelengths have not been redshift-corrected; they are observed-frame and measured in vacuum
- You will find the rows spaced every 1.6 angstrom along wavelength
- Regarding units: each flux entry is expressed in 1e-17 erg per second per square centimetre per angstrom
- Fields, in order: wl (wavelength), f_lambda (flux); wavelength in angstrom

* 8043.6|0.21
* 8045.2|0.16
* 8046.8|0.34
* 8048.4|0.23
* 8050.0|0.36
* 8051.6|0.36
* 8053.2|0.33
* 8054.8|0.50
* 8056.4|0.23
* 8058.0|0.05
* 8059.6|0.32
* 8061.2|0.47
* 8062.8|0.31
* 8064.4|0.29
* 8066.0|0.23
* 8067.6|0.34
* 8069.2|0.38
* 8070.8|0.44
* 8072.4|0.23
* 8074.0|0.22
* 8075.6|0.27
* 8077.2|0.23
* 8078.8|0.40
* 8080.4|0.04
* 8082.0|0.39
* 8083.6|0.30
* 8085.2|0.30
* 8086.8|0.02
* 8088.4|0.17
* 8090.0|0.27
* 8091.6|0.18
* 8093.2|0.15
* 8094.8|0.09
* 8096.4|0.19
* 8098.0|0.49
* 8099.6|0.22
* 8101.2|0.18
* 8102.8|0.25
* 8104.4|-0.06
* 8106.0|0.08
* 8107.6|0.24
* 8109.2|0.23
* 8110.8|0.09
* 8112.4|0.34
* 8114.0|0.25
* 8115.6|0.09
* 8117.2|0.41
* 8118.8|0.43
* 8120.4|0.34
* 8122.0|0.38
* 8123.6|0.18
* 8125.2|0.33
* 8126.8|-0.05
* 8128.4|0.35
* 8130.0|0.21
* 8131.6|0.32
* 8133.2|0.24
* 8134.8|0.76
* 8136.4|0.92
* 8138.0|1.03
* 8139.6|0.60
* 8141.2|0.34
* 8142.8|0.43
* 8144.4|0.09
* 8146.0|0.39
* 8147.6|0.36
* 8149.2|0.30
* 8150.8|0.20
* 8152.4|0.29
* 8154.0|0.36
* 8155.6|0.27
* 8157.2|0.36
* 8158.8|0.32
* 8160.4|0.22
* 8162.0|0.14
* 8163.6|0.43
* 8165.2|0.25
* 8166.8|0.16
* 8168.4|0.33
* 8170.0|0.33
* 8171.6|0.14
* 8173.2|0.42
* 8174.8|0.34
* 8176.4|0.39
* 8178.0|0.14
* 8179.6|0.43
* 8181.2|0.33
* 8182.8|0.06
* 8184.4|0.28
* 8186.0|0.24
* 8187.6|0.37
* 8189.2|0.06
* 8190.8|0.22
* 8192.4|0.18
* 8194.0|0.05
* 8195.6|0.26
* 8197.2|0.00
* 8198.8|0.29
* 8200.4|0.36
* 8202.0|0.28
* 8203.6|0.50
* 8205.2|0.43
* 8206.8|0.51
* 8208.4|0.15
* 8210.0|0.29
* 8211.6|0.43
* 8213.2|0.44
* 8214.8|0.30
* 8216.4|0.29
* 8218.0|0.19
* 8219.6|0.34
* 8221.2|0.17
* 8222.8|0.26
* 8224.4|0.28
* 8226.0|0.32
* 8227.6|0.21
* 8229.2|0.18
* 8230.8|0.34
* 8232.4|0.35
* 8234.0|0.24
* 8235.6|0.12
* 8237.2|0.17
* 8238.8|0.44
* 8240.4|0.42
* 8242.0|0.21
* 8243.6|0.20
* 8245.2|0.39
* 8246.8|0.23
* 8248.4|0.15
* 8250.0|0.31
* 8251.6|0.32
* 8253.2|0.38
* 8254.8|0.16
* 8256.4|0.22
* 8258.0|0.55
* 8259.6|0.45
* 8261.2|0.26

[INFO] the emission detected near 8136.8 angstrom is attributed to H-gamma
